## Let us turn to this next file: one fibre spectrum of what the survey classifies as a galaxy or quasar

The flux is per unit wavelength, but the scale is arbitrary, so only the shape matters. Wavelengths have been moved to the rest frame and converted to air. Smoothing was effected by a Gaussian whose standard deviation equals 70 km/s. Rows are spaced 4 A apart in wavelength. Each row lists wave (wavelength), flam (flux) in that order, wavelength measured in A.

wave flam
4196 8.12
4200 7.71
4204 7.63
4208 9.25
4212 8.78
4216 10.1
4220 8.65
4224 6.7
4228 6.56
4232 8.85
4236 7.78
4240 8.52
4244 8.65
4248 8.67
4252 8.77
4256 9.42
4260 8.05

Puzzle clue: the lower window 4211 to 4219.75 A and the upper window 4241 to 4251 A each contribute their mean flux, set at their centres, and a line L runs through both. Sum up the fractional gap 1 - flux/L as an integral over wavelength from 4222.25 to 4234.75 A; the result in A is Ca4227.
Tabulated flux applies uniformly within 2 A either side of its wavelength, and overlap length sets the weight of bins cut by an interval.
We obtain 2.3 A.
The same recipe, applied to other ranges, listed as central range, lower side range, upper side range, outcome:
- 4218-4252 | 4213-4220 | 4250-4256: 4.2 A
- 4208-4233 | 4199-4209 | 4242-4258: 0.2 A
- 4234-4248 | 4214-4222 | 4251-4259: 1.2 A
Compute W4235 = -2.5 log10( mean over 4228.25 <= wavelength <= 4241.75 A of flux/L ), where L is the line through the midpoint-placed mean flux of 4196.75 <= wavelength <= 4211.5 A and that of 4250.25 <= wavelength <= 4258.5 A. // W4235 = 0.076 mag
